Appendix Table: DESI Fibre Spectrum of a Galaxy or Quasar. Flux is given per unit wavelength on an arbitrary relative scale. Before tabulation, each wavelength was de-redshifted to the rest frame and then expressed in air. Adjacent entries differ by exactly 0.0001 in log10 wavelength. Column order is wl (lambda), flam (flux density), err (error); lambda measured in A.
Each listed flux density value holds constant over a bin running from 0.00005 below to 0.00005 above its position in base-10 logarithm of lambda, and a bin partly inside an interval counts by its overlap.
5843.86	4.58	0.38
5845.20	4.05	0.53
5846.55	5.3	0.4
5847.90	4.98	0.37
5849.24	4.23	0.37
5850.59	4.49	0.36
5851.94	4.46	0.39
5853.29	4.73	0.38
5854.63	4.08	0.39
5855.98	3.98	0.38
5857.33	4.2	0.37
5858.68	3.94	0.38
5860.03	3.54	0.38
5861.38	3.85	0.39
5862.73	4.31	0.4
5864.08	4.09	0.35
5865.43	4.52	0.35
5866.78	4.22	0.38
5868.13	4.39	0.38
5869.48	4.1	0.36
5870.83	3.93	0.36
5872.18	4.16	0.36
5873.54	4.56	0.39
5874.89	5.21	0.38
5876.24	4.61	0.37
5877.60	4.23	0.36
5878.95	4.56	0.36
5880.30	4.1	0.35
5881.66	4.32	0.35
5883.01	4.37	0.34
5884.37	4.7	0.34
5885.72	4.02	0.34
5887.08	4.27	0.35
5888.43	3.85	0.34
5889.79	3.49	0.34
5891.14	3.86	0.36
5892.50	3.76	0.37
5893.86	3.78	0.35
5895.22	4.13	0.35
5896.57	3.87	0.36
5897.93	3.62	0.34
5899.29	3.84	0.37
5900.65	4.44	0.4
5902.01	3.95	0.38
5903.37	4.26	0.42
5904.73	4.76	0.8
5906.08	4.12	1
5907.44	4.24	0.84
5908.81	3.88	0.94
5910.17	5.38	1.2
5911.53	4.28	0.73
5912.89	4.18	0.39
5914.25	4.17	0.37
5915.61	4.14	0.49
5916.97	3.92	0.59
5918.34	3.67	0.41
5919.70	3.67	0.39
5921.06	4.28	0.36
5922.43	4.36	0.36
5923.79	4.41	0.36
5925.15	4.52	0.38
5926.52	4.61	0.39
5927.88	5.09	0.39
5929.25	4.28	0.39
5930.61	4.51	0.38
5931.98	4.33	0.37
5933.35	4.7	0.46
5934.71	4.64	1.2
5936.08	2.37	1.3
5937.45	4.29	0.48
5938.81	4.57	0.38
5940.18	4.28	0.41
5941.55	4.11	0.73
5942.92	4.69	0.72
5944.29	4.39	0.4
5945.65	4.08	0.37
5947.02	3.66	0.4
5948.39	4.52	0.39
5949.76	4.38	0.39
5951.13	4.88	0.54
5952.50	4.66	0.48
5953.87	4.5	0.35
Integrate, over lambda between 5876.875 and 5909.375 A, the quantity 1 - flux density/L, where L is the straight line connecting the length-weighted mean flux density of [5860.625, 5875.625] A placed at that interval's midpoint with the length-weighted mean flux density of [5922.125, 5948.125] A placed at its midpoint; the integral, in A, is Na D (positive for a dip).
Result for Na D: 1.54 A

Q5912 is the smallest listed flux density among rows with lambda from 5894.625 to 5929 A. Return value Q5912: 3.62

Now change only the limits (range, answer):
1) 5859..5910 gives 3.49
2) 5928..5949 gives 2.37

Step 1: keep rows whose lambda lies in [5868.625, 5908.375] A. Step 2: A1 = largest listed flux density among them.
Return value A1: 5.21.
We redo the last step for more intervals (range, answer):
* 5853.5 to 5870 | 4.52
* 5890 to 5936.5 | 5.38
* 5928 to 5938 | 4.7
